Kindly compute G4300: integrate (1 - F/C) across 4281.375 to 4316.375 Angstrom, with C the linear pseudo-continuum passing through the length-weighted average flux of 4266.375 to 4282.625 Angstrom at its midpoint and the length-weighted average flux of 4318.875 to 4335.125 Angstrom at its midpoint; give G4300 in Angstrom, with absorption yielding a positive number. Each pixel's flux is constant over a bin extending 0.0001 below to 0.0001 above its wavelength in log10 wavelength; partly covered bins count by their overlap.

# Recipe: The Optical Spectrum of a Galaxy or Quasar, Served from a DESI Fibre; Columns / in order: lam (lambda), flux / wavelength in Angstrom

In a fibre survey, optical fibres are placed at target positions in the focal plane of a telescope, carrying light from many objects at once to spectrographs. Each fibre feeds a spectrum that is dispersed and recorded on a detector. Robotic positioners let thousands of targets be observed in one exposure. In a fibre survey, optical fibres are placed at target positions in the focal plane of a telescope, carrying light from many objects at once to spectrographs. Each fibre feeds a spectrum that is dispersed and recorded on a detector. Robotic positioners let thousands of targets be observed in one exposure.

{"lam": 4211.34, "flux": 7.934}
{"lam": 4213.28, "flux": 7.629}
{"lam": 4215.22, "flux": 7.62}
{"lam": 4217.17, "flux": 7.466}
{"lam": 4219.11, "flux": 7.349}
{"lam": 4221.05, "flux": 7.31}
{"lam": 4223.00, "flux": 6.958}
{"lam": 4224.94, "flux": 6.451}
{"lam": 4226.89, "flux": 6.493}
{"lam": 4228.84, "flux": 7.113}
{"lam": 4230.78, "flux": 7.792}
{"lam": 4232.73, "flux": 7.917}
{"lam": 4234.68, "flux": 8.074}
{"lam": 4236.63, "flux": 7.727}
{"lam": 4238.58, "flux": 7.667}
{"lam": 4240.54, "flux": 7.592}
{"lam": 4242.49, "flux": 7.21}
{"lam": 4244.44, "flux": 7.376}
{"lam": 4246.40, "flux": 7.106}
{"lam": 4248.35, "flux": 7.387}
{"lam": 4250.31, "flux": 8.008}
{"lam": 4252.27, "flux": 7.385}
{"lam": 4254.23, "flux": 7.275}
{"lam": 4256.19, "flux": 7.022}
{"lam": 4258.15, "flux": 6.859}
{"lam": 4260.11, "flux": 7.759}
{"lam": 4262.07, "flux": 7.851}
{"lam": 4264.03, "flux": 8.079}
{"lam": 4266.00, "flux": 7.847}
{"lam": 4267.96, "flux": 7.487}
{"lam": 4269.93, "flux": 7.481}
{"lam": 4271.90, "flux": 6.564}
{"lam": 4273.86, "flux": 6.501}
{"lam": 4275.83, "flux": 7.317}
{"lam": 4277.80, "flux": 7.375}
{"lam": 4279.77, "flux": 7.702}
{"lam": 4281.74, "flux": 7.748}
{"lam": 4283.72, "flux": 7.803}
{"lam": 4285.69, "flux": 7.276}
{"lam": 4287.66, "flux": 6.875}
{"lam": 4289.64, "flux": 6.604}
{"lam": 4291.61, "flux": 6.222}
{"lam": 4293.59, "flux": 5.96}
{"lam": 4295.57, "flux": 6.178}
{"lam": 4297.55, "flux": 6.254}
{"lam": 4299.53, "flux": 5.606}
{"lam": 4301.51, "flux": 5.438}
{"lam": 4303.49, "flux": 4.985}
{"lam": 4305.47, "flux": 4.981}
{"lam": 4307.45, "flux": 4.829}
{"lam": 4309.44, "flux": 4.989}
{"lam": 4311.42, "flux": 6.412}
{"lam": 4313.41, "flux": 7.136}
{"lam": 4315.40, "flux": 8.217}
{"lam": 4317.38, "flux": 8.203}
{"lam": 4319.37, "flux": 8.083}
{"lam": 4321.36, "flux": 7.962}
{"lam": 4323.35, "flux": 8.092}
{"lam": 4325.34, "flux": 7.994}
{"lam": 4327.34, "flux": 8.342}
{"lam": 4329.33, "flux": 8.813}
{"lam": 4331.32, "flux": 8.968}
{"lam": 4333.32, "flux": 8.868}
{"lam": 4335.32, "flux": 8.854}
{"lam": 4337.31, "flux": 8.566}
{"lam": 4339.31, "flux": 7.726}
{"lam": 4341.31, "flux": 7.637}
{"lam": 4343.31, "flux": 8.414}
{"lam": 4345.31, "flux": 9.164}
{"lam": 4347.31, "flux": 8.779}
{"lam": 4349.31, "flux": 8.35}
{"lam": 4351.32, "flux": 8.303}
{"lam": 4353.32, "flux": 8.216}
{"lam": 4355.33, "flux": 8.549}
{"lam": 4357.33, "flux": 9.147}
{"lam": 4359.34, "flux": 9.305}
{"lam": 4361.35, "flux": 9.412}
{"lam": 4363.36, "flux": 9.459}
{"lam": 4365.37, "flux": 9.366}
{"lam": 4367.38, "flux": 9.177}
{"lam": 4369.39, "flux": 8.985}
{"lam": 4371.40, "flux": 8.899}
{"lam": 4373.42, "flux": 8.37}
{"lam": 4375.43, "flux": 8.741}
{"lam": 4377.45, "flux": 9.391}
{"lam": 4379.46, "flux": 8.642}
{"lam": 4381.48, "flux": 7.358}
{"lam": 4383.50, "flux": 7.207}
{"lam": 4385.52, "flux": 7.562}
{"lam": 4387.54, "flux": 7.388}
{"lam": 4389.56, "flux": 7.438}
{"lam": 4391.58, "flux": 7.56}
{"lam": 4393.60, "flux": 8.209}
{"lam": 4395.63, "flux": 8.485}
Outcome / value 6.8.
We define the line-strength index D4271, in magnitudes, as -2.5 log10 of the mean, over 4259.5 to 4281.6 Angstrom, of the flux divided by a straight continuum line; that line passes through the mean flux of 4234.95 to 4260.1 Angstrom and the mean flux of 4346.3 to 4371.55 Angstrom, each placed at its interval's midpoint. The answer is 0.04 mag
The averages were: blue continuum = 7.42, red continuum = 8.92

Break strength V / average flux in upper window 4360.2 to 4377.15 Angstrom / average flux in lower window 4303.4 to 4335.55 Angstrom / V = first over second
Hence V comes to 1.2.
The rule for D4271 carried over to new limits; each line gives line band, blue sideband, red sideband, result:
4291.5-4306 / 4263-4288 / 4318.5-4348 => 0.34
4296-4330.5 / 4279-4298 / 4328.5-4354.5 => 0.12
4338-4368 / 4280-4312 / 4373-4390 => -0.18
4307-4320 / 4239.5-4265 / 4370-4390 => 0.13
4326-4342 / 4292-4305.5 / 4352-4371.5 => -0.12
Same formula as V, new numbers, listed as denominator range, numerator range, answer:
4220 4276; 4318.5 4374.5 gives 1.17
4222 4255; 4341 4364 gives 1.18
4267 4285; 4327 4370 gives 1.19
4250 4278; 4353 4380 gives 1.22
